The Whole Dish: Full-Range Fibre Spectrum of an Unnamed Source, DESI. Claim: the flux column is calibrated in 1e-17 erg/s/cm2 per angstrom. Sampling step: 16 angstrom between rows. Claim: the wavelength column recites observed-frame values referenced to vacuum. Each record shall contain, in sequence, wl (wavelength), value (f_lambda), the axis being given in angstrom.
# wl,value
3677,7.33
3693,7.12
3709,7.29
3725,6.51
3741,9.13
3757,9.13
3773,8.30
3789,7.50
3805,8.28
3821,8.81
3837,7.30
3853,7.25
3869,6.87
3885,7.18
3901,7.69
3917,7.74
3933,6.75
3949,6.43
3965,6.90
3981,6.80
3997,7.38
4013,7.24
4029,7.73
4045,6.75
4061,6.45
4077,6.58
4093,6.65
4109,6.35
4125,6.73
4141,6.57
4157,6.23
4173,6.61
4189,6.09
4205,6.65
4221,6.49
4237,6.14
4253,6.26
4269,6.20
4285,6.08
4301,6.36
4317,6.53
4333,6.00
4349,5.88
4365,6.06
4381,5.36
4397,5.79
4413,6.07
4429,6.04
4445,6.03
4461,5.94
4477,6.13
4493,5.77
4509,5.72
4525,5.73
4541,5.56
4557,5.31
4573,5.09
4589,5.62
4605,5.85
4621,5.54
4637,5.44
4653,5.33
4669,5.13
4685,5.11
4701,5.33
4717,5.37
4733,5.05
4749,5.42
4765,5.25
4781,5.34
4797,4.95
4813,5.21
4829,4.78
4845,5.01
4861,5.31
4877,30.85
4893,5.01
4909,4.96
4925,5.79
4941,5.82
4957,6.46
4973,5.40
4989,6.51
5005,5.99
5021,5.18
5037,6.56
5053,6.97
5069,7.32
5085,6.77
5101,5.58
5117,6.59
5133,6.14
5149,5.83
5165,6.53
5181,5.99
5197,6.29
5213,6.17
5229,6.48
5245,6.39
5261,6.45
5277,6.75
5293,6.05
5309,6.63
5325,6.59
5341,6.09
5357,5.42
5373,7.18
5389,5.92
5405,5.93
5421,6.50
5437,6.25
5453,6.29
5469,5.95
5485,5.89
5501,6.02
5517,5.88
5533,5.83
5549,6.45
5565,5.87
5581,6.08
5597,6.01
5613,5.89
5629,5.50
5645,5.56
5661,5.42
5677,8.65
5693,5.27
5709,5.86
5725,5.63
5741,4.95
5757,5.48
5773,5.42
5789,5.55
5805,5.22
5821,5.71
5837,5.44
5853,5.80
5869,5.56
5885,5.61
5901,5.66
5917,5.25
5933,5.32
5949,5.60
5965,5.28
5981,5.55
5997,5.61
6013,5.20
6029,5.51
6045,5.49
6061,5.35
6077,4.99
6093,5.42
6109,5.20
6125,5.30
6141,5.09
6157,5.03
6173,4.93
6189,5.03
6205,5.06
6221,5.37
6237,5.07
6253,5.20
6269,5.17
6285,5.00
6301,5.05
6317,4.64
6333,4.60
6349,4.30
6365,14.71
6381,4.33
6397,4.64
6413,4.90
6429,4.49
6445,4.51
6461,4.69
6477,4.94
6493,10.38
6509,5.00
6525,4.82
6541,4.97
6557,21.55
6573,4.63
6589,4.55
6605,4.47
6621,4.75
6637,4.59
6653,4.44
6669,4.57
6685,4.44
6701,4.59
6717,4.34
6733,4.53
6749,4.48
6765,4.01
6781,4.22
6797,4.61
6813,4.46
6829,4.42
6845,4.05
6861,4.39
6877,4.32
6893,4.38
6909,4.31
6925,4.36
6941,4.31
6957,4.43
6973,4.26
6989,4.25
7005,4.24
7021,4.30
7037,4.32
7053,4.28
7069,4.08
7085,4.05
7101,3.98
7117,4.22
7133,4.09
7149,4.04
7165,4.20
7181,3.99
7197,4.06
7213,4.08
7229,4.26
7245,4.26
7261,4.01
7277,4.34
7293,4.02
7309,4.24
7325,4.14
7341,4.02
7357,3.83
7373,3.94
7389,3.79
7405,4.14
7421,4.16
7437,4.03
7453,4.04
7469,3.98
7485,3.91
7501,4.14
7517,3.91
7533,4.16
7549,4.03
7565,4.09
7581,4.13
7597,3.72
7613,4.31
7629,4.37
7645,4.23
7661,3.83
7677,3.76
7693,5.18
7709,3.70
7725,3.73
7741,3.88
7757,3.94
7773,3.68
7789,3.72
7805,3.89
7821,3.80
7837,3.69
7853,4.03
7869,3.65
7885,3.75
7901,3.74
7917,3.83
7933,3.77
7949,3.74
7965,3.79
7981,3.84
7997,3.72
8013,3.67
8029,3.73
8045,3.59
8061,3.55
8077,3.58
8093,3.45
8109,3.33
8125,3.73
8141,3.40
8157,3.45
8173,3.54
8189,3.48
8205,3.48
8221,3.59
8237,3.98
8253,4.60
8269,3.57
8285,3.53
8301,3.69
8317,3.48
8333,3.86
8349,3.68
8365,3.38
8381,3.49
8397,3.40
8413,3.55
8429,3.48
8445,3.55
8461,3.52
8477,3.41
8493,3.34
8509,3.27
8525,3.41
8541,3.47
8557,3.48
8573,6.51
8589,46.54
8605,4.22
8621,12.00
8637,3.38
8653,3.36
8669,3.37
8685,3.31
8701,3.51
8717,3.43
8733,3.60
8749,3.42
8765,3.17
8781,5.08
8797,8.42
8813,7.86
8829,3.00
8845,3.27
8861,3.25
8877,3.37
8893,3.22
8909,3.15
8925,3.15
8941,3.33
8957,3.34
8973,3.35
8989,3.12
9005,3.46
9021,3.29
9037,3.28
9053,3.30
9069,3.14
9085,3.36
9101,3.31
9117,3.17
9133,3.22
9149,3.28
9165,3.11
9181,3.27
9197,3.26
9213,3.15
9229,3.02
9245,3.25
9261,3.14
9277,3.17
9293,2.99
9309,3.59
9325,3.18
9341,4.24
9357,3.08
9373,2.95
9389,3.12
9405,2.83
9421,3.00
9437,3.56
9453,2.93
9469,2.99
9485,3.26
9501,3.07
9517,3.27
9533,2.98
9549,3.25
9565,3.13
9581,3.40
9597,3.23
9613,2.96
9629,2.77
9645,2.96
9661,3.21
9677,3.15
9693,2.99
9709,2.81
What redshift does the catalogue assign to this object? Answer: 0.31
